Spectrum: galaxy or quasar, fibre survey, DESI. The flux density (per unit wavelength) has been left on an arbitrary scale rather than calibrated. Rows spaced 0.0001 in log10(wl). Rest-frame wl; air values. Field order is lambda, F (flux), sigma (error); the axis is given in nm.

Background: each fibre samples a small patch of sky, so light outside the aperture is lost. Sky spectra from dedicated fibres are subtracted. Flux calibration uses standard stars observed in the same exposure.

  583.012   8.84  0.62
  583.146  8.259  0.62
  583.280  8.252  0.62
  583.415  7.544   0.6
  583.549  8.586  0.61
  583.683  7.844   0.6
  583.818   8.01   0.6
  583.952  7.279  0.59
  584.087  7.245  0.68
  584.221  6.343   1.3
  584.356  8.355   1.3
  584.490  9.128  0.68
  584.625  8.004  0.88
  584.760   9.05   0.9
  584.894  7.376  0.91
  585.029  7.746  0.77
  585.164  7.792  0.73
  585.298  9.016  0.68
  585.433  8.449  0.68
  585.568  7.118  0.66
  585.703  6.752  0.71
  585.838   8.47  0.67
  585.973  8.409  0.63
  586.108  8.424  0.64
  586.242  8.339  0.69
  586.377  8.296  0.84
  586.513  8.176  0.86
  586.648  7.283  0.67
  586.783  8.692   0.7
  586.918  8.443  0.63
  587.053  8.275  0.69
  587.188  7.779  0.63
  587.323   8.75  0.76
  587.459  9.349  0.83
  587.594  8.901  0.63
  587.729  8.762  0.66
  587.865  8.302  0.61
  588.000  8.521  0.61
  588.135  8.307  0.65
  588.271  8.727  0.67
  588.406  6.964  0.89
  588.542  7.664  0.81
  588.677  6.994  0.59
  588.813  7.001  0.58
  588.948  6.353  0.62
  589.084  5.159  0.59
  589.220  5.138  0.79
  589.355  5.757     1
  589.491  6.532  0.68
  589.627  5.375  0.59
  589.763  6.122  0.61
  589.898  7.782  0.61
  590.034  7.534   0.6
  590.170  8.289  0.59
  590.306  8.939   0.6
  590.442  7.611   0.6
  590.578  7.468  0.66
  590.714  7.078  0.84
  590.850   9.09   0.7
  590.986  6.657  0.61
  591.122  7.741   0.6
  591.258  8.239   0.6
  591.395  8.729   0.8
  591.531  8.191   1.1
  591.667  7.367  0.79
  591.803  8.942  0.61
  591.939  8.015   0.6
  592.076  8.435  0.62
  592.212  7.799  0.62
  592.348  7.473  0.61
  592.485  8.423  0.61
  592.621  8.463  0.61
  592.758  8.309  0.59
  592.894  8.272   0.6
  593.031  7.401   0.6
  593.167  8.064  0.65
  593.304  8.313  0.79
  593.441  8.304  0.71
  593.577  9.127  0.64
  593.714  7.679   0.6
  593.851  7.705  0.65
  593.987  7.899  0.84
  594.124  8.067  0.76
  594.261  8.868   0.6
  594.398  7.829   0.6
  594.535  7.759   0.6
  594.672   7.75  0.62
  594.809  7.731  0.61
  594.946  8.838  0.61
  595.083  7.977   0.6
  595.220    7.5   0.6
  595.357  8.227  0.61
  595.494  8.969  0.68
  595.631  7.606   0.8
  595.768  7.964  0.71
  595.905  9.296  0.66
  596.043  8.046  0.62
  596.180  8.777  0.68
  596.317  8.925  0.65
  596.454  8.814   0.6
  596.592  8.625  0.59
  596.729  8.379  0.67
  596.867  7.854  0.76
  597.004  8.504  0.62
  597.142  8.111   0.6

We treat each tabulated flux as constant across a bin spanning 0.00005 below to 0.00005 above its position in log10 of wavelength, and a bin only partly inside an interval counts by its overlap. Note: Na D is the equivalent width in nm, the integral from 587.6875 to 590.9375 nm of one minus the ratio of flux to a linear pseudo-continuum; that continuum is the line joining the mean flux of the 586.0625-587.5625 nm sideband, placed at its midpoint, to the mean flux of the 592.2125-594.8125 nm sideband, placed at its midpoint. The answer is 0.378 nm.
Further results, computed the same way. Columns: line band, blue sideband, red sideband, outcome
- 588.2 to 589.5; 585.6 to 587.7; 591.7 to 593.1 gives 0.25 nm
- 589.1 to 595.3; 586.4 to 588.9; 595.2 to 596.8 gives 0.41 nm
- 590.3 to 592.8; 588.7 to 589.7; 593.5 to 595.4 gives -0.41 nm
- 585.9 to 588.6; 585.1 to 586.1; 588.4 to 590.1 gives -0.37 nm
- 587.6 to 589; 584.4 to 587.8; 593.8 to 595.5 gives 0.07 nm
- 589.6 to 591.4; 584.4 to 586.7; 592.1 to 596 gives 0.11 nm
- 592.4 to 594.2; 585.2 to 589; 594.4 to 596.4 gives 0.01 nm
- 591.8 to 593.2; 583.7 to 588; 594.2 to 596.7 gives 0.02 nm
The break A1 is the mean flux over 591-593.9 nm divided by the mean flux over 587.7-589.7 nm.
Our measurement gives 1.2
